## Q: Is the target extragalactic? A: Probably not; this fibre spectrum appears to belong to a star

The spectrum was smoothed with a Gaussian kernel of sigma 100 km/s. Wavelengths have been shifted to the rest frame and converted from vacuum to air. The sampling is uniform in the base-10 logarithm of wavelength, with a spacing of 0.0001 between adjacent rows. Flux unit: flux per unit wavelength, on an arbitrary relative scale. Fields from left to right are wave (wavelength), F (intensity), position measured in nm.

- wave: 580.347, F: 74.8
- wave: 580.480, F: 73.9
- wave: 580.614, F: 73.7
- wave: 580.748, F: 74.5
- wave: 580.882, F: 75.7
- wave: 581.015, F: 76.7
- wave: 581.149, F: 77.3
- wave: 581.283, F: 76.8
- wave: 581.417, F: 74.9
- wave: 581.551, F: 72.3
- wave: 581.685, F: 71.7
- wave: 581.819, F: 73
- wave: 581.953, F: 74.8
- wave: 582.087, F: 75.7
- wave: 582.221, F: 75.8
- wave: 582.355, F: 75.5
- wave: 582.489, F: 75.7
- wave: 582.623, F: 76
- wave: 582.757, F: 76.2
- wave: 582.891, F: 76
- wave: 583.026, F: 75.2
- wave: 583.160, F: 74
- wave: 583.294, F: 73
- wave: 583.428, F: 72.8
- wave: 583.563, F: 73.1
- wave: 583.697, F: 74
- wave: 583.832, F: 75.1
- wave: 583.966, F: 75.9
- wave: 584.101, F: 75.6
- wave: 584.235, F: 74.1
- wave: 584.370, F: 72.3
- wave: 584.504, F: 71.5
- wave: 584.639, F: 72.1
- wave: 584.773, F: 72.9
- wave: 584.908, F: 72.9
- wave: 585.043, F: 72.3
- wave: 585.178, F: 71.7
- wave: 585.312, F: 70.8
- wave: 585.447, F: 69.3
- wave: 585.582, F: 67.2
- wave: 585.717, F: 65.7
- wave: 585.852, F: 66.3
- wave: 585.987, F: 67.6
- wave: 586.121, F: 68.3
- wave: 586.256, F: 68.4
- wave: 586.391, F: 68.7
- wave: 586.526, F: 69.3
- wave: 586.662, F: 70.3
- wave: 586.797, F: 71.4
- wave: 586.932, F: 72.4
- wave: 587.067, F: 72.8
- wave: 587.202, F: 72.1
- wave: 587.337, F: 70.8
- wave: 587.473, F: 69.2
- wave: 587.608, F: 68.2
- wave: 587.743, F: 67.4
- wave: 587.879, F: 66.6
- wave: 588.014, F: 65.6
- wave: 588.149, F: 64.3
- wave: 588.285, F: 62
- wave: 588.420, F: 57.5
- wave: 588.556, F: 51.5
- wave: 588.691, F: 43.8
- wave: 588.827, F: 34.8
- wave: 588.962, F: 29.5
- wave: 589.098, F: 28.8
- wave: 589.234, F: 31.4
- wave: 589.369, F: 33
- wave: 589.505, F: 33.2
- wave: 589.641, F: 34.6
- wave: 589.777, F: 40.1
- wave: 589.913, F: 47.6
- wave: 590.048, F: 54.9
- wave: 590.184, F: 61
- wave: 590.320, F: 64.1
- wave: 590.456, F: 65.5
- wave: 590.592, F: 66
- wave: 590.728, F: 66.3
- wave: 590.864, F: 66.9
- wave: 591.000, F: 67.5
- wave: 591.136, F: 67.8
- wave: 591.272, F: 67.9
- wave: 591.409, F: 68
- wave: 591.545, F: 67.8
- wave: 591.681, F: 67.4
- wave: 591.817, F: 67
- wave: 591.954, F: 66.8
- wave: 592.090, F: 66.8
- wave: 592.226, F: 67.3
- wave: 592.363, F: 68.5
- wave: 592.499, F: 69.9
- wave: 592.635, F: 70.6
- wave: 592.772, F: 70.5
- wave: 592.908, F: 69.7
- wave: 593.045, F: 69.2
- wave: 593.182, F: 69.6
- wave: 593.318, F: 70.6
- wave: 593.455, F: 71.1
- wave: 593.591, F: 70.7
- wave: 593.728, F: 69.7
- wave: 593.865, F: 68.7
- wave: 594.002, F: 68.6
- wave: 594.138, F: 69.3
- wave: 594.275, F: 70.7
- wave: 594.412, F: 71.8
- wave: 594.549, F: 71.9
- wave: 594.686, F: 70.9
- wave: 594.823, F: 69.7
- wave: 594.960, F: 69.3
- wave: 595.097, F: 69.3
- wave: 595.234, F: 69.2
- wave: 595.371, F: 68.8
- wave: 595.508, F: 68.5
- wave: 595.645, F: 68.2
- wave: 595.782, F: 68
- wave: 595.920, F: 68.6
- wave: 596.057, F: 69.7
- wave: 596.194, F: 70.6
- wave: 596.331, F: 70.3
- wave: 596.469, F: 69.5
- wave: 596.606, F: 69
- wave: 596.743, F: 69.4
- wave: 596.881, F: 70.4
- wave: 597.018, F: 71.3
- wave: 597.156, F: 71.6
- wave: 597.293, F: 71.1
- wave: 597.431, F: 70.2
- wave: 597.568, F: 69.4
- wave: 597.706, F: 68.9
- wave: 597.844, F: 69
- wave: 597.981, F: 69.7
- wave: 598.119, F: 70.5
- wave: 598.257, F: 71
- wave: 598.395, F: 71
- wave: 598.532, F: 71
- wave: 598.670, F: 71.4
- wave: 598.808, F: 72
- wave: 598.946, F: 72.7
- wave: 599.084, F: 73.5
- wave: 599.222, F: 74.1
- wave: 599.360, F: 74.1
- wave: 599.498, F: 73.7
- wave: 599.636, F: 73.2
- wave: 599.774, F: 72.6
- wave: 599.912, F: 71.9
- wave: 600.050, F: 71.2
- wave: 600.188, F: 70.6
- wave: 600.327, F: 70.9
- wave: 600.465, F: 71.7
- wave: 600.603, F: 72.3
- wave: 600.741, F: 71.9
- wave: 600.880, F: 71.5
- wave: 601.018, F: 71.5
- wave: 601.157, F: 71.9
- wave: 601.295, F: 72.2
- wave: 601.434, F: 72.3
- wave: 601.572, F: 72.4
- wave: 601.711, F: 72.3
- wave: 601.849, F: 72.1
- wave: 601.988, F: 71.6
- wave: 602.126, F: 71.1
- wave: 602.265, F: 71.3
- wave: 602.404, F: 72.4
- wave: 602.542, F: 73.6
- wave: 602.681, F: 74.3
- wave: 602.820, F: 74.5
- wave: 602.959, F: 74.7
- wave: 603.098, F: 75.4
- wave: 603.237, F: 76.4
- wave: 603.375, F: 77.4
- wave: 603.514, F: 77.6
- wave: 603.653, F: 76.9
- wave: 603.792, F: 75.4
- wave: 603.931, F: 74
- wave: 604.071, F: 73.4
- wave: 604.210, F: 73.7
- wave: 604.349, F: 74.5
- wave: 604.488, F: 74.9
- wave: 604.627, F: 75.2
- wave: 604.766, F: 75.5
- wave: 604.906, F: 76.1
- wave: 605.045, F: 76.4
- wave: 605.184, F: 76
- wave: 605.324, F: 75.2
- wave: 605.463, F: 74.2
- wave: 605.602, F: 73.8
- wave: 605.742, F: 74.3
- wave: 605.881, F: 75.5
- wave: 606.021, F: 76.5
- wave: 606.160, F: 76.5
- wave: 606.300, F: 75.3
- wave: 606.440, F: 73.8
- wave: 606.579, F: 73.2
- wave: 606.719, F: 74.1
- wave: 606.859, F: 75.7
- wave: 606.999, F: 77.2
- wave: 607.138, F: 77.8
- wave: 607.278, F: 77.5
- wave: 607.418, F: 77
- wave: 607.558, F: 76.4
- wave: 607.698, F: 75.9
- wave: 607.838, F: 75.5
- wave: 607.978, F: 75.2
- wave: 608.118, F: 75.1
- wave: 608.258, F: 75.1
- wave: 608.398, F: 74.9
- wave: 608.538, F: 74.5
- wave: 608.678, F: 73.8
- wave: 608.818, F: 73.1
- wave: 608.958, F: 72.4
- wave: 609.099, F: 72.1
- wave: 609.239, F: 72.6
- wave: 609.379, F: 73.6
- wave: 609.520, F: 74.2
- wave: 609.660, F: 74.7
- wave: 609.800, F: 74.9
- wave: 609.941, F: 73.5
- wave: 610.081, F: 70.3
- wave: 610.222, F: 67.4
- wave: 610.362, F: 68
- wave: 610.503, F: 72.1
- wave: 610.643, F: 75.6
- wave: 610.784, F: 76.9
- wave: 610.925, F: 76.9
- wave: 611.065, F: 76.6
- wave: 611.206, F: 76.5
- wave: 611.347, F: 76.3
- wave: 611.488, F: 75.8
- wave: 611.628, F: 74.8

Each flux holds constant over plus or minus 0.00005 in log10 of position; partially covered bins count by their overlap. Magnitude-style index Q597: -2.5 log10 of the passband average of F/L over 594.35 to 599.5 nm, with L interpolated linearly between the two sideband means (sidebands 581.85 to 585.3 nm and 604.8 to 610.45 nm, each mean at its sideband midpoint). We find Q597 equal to 0.06 mag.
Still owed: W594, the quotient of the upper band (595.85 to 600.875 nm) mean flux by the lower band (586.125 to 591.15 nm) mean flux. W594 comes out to 1.2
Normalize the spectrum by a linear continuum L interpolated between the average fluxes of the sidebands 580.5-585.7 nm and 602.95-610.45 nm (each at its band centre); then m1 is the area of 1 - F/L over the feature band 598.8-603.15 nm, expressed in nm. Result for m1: 0.11 nm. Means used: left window 73.8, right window 74.7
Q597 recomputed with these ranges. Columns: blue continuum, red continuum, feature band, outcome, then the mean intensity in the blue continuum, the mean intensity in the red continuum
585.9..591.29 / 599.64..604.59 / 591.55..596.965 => -0.08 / 58.7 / 73.2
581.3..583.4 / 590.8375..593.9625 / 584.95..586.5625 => 0.06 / 74.7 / 68.7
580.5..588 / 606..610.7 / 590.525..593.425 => 0.07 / 72.4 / 74.3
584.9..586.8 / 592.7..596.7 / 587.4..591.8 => 0.24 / 69.1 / 69.7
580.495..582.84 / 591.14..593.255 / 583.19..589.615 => 0.13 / 75.1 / 68.4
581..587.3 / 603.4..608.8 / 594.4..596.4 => 0.07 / 72.7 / 75.3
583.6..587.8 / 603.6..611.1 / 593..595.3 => 0.04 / 70.9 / 74.6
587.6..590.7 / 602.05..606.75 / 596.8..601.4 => -0.08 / 50.8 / 74.8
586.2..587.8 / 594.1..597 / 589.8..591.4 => 0.12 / 70.1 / 69.7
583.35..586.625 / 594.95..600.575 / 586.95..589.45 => 0.27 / 71.1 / 70.7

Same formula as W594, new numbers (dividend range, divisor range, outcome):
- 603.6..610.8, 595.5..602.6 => 1.05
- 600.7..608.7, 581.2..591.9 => 1.14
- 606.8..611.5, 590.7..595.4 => 1.08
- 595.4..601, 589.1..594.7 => 1.13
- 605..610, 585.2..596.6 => 1.17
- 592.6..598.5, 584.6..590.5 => 1.16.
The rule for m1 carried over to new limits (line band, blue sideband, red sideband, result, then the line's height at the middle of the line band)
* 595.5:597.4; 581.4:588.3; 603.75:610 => 0.09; 73.3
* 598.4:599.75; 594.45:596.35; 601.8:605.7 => -0.02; 71.7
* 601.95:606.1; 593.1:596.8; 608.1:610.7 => -0.17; 71.8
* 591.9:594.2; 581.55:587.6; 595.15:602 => 0.07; 71.5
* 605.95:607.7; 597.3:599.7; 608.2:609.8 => -0.06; 73.3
